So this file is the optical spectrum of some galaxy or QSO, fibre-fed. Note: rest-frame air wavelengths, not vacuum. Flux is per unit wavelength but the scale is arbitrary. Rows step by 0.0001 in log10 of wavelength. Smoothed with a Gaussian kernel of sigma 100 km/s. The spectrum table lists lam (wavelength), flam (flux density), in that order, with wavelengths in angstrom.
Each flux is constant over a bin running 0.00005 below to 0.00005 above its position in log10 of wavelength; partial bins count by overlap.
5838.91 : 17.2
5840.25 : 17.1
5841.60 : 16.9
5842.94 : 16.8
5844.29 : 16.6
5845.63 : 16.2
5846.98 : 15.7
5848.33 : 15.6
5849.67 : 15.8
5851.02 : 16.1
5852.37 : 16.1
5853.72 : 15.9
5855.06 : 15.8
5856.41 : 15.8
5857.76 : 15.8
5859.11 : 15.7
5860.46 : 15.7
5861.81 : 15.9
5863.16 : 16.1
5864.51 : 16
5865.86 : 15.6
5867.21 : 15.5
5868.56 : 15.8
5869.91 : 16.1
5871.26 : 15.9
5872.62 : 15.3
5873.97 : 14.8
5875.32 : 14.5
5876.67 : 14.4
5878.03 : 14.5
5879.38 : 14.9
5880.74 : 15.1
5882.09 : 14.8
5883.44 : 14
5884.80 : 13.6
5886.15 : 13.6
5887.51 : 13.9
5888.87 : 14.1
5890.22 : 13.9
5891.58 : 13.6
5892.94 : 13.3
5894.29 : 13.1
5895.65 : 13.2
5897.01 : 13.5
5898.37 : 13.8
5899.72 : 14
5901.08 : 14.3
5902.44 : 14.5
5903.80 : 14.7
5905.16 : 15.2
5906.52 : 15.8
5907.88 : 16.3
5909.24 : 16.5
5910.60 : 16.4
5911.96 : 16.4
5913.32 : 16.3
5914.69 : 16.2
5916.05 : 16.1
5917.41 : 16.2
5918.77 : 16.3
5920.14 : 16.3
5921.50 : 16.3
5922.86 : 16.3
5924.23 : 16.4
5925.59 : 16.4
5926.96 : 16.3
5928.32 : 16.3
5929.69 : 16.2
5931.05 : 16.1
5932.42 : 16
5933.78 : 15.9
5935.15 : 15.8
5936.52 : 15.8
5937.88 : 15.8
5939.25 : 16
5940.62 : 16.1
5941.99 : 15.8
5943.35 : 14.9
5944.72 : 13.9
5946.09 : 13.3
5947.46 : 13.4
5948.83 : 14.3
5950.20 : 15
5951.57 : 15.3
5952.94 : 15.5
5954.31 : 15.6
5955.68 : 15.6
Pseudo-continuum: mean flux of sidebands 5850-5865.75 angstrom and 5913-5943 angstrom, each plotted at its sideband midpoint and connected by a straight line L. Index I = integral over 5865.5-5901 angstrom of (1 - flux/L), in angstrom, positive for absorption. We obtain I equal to 3.5 angstrom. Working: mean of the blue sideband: 15.9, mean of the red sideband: 16.1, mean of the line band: 14.4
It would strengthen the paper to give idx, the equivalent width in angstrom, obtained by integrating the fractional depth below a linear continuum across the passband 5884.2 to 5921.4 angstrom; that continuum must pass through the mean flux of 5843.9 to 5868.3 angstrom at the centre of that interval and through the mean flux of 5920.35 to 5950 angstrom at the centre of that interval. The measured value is 1.94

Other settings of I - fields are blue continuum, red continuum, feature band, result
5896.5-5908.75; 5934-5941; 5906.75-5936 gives -1.7 angstrom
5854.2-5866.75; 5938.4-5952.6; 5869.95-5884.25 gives 0.7 angstrom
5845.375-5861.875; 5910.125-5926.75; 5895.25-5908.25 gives 1.3 angstrom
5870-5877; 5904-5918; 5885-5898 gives 1.7 angstrom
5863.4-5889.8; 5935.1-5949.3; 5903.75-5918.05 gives -1.1 angstrom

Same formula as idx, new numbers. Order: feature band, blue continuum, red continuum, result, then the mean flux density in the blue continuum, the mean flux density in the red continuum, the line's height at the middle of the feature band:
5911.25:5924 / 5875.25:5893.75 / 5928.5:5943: -0.8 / 14.1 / 15.9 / 15.3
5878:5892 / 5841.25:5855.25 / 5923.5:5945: 1.6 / 16.1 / 15.9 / 16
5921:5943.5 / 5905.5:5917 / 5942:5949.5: -1.7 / 16.2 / 14.1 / 14.9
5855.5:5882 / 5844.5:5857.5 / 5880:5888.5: -0.8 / 15.9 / 14.2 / 15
